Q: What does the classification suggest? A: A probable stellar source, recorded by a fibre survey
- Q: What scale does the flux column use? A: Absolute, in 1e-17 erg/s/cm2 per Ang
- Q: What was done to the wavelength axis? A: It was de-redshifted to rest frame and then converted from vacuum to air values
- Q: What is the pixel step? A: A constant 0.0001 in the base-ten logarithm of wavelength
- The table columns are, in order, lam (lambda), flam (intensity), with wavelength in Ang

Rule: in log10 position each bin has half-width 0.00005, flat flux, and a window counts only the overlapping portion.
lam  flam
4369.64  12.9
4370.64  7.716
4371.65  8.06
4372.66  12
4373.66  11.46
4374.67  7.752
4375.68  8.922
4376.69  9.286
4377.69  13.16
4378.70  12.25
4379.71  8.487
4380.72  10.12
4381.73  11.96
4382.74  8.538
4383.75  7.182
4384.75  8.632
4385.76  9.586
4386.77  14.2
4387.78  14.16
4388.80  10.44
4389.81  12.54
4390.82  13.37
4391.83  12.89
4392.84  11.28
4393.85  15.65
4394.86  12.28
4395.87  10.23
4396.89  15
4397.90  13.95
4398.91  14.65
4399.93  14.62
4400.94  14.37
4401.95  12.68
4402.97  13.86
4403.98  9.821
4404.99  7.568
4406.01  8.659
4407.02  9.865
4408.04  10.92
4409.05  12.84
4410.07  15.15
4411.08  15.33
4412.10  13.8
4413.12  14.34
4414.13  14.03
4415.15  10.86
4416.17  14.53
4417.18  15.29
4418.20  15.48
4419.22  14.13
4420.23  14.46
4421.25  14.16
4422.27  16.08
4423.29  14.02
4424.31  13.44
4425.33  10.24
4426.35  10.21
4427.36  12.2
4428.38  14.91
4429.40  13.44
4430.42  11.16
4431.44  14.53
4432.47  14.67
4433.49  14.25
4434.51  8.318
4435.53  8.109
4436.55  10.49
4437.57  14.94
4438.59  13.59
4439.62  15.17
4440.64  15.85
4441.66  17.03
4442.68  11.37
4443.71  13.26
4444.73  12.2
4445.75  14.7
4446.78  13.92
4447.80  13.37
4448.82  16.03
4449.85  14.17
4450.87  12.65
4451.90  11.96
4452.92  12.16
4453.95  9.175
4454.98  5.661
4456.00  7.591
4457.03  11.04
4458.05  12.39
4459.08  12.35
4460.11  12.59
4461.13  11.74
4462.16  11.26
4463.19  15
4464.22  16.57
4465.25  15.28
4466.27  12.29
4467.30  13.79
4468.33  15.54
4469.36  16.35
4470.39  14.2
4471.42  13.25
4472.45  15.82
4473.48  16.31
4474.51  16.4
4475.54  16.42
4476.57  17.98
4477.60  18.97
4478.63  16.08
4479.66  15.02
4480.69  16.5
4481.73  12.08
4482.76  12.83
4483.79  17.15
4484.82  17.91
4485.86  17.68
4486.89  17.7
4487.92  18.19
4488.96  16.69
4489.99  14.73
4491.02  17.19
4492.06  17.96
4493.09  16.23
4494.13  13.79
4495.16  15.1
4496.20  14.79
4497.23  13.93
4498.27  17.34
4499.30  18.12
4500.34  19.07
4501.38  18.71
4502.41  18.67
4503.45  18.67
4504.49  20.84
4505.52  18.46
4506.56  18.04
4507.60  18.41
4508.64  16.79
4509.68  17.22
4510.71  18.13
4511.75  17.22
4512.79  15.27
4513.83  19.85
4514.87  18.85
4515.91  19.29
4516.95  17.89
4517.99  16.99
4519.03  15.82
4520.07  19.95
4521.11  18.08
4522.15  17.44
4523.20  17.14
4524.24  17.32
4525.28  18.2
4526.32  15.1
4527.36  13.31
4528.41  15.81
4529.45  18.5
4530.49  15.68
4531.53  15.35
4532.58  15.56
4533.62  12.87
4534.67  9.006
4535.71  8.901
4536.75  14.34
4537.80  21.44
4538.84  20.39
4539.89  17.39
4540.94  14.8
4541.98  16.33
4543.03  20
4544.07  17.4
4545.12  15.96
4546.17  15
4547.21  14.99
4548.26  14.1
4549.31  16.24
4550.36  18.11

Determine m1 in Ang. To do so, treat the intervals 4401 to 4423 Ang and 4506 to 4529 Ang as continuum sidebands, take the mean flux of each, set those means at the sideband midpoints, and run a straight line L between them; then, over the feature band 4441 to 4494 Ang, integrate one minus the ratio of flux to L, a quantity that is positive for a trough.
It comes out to 3.3 Ang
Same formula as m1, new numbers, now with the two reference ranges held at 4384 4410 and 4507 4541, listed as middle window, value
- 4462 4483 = -0.58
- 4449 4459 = 2.23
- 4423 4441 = 0.93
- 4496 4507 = -1.47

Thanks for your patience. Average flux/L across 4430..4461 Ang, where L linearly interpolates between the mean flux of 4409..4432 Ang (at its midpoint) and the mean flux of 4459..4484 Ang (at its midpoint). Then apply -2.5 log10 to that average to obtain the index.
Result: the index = 0.14 mag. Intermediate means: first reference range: 13.7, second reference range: 14.9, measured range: 12.5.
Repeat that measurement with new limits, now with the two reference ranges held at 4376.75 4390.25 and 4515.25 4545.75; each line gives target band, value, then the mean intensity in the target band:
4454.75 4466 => 0.14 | 12.1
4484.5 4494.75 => -0.13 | 16.8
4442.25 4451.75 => -0.02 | 13.5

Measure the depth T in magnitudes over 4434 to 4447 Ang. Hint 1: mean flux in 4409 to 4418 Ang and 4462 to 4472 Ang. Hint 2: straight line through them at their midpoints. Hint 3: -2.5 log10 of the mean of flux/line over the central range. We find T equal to 0.11 mag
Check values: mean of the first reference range 14.1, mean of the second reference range 14.5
